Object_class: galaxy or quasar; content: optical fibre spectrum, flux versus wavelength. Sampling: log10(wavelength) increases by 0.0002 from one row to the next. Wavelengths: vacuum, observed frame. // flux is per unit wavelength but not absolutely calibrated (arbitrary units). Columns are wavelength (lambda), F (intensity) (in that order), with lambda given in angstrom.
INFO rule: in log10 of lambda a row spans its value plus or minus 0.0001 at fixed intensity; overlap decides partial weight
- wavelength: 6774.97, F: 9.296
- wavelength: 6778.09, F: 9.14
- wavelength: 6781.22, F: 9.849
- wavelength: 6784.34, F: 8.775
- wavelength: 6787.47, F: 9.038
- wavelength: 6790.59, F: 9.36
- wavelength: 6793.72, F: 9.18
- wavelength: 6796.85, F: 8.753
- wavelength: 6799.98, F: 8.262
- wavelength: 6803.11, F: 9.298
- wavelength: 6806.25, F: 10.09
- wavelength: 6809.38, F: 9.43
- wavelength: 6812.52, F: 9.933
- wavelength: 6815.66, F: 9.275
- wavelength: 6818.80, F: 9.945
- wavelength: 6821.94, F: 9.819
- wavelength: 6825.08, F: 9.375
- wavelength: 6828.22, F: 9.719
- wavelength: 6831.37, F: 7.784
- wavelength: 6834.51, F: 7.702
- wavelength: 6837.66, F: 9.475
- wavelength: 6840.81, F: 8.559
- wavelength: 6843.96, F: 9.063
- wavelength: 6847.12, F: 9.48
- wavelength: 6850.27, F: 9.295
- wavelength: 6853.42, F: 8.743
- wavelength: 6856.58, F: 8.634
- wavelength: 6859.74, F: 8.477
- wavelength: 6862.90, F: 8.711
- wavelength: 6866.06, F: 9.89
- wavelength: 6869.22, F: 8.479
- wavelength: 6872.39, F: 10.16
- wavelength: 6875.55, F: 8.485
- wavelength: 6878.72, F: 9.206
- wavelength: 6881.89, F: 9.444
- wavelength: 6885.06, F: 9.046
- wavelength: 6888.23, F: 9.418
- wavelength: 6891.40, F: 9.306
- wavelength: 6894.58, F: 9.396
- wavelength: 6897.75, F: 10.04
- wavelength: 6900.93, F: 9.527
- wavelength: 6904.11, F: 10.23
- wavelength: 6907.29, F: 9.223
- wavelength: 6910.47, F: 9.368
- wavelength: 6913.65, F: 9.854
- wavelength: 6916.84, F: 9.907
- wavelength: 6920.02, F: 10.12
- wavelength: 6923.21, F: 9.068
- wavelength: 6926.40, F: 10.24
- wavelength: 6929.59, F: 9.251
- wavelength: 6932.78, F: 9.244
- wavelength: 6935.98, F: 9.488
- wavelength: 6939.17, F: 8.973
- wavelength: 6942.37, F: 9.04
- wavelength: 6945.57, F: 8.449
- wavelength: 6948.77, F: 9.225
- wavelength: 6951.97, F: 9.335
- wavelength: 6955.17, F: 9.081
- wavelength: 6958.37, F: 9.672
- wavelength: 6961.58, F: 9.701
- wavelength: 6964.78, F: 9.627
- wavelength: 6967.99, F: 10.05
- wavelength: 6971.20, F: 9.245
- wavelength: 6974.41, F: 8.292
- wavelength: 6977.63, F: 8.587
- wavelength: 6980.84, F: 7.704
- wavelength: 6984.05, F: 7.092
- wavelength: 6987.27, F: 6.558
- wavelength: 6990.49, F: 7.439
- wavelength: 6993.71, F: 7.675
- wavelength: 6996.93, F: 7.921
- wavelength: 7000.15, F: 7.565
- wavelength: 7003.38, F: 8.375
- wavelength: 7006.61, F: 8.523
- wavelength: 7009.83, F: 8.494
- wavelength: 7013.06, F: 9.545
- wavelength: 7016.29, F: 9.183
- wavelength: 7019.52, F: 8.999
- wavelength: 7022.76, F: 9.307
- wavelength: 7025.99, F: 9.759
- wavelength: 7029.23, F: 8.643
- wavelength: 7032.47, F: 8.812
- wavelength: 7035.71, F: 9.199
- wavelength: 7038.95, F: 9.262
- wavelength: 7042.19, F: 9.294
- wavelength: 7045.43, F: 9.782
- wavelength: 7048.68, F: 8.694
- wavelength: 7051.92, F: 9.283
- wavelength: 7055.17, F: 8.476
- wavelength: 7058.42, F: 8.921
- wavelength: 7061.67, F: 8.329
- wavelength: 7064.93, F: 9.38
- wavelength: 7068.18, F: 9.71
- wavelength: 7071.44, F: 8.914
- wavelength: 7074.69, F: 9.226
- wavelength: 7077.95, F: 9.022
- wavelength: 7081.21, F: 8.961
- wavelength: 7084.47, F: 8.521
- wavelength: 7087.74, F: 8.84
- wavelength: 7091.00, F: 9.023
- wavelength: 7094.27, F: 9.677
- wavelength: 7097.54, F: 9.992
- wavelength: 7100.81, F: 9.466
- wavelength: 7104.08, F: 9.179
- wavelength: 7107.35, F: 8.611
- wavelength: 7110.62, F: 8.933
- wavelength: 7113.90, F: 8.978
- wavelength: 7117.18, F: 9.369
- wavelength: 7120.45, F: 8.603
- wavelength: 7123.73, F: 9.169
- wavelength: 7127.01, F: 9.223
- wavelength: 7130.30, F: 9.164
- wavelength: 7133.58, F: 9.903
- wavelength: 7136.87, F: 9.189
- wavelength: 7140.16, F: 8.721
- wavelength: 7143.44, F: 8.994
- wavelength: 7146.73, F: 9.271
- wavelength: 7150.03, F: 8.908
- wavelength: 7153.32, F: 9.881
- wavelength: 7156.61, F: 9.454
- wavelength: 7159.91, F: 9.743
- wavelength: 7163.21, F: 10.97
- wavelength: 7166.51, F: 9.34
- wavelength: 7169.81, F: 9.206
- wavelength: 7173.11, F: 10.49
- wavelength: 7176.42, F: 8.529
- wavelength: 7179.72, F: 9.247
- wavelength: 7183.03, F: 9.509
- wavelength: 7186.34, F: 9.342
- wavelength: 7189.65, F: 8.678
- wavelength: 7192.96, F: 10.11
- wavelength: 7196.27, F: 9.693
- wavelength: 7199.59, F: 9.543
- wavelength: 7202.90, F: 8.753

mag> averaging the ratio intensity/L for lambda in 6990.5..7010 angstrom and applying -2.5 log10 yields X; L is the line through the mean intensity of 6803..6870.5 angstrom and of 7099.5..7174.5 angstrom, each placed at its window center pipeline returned 0.156 mag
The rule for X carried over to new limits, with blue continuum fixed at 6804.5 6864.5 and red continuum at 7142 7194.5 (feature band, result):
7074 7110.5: 0.03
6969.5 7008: 0.17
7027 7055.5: 0.03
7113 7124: 0.05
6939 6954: 0.03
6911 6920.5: -0.08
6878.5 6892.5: -0.01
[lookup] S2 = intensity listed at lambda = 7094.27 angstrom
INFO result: 9.677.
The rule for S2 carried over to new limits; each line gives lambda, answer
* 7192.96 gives 10.11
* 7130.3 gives 9.164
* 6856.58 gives 8.634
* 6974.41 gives 8.292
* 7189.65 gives 8.678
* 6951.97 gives 9.335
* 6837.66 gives 9.475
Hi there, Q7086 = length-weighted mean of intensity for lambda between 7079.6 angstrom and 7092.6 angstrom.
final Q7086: 8.84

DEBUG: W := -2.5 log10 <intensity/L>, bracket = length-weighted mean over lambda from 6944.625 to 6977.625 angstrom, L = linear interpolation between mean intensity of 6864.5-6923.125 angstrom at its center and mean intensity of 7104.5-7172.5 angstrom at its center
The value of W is 0.02 mag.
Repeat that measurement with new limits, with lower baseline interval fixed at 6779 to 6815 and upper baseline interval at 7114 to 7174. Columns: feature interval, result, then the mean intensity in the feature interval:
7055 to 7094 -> 0.05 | 8.99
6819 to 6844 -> 0.03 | 8.99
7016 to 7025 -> 0.02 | 9.2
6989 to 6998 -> 0.21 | 7.67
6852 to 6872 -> 0.05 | 8.9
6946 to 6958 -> 0.02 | 9.19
